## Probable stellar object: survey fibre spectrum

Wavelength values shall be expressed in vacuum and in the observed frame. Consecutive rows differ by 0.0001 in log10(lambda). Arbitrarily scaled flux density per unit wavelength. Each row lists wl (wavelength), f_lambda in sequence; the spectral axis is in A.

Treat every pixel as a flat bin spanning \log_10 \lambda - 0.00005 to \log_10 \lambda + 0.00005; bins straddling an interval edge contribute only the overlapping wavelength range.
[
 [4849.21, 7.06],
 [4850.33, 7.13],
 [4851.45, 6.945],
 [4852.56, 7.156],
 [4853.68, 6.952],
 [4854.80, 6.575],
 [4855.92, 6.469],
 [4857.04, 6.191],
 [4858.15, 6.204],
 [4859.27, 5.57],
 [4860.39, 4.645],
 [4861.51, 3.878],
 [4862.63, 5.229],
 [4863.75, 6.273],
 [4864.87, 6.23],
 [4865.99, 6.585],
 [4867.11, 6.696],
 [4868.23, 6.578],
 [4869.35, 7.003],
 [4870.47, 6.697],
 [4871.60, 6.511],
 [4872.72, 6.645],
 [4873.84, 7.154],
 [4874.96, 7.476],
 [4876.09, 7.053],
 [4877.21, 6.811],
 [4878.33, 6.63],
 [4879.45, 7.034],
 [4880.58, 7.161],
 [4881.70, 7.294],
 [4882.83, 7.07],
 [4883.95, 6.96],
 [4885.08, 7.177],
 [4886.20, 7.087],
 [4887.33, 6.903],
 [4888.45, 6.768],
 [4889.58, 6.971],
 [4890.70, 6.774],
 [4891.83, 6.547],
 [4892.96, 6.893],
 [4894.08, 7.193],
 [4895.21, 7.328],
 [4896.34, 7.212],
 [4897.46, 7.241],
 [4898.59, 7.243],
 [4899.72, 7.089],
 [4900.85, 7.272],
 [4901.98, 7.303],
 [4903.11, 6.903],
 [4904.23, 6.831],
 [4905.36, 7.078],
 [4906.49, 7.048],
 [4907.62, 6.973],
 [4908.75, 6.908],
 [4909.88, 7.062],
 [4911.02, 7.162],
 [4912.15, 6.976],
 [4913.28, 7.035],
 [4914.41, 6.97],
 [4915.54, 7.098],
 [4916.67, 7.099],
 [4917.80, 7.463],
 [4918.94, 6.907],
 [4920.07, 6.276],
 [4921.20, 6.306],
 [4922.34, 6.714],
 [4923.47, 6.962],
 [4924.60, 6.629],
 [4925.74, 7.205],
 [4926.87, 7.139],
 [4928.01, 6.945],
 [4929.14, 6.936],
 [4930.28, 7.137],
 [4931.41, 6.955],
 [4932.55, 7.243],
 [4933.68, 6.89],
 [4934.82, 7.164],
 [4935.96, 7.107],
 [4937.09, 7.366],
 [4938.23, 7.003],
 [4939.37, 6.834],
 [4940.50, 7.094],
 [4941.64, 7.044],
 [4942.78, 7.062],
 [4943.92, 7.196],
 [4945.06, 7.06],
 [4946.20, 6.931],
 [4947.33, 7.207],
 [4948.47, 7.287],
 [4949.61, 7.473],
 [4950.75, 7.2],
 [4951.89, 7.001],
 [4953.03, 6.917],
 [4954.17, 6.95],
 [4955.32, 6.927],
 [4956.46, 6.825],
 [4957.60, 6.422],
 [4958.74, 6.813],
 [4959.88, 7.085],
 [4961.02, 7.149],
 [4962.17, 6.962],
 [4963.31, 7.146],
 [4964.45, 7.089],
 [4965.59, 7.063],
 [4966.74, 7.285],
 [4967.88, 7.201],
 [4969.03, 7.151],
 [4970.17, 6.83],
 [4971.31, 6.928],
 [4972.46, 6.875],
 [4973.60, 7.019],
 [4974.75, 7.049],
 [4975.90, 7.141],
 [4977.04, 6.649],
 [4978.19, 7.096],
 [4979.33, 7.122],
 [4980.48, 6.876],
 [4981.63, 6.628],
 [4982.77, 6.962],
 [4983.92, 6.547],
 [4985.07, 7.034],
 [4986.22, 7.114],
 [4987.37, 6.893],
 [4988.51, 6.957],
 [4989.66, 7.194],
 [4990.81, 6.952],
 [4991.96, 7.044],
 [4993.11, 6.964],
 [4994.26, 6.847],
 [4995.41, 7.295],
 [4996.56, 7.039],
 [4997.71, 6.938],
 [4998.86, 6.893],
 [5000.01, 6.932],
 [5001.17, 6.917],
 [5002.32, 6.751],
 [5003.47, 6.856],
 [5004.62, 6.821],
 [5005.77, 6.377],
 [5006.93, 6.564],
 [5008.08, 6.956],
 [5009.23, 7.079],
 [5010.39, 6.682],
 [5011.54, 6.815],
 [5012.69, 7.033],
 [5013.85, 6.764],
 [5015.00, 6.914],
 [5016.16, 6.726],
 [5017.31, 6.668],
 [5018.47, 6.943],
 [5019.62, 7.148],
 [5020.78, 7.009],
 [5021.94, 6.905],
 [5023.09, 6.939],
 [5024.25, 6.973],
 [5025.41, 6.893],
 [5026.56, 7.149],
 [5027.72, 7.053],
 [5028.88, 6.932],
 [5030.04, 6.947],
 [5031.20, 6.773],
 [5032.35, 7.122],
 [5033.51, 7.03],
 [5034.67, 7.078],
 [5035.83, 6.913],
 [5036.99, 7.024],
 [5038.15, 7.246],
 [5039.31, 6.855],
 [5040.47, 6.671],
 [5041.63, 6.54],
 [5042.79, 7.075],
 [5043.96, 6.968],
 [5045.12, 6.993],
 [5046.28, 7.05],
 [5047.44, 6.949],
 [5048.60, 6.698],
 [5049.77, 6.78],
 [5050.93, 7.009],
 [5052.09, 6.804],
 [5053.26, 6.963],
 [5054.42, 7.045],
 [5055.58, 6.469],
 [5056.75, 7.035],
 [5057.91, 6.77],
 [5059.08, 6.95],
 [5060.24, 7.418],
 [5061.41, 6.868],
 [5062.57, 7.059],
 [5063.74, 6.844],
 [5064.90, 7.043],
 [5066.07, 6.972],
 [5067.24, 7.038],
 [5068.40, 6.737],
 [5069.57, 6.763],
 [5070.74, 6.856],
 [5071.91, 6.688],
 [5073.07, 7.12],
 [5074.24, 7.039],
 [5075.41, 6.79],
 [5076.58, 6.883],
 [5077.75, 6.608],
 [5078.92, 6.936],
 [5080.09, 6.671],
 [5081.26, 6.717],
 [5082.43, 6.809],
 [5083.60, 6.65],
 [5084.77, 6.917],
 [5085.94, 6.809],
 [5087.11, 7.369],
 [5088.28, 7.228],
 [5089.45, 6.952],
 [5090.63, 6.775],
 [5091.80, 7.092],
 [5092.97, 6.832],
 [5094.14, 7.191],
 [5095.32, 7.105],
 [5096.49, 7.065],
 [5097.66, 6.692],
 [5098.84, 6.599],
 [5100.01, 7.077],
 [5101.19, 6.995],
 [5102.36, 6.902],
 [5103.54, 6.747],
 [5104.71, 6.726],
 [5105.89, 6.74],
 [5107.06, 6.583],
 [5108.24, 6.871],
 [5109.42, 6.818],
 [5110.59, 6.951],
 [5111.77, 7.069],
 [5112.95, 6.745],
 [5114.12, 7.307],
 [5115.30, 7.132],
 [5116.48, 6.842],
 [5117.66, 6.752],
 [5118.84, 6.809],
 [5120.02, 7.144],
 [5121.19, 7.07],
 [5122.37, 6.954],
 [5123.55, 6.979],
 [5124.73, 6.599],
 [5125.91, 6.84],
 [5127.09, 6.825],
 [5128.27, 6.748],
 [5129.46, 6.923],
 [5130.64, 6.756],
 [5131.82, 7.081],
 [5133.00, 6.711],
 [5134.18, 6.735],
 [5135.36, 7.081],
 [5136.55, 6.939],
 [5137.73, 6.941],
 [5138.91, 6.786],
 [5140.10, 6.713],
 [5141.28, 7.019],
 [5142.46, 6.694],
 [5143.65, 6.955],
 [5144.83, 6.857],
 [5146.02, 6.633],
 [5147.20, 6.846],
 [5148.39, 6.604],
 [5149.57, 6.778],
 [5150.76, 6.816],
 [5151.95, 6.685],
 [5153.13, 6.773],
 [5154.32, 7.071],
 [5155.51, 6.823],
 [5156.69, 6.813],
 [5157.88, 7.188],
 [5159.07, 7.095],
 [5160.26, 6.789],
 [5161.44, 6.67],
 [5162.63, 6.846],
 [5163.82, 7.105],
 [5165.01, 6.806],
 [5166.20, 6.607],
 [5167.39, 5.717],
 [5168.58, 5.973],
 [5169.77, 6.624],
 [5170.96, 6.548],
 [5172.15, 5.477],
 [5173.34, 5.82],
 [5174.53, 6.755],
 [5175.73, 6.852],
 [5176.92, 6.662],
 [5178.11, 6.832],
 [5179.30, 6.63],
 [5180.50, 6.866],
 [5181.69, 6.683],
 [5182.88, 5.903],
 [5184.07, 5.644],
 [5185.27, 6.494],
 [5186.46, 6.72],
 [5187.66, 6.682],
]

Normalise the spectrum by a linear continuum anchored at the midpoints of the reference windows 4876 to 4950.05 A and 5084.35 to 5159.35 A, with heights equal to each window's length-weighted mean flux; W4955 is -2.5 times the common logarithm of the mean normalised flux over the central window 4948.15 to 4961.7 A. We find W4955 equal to 0.00 mag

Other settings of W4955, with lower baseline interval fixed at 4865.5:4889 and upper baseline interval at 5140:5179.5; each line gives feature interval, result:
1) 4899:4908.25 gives -0.03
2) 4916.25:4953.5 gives -0.02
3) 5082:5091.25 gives -0.03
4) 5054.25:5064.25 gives -0.03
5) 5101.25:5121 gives -0.03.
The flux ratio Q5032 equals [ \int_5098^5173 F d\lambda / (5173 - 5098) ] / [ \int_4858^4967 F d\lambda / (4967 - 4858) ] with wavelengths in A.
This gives 0.99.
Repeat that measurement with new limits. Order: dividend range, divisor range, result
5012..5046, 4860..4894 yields 1.04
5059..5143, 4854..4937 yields 1.01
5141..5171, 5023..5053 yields 0.97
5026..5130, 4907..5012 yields 0.99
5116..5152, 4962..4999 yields 0.98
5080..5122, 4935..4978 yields 0.98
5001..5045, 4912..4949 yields 0.98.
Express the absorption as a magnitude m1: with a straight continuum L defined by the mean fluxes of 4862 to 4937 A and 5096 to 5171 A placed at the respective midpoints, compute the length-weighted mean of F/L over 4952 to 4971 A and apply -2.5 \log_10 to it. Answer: -0.01 mag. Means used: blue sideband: 6.93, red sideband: 6.82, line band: 6.99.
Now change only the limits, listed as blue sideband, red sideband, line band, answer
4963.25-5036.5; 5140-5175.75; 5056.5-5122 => -0.02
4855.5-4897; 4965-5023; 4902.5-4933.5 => -0.04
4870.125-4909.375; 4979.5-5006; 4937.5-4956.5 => -0.02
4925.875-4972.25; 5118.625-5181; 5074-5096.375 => -0.01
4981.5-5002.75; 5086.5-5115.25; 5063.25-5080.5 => 0.01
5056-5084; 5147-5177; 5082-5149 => -0.02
